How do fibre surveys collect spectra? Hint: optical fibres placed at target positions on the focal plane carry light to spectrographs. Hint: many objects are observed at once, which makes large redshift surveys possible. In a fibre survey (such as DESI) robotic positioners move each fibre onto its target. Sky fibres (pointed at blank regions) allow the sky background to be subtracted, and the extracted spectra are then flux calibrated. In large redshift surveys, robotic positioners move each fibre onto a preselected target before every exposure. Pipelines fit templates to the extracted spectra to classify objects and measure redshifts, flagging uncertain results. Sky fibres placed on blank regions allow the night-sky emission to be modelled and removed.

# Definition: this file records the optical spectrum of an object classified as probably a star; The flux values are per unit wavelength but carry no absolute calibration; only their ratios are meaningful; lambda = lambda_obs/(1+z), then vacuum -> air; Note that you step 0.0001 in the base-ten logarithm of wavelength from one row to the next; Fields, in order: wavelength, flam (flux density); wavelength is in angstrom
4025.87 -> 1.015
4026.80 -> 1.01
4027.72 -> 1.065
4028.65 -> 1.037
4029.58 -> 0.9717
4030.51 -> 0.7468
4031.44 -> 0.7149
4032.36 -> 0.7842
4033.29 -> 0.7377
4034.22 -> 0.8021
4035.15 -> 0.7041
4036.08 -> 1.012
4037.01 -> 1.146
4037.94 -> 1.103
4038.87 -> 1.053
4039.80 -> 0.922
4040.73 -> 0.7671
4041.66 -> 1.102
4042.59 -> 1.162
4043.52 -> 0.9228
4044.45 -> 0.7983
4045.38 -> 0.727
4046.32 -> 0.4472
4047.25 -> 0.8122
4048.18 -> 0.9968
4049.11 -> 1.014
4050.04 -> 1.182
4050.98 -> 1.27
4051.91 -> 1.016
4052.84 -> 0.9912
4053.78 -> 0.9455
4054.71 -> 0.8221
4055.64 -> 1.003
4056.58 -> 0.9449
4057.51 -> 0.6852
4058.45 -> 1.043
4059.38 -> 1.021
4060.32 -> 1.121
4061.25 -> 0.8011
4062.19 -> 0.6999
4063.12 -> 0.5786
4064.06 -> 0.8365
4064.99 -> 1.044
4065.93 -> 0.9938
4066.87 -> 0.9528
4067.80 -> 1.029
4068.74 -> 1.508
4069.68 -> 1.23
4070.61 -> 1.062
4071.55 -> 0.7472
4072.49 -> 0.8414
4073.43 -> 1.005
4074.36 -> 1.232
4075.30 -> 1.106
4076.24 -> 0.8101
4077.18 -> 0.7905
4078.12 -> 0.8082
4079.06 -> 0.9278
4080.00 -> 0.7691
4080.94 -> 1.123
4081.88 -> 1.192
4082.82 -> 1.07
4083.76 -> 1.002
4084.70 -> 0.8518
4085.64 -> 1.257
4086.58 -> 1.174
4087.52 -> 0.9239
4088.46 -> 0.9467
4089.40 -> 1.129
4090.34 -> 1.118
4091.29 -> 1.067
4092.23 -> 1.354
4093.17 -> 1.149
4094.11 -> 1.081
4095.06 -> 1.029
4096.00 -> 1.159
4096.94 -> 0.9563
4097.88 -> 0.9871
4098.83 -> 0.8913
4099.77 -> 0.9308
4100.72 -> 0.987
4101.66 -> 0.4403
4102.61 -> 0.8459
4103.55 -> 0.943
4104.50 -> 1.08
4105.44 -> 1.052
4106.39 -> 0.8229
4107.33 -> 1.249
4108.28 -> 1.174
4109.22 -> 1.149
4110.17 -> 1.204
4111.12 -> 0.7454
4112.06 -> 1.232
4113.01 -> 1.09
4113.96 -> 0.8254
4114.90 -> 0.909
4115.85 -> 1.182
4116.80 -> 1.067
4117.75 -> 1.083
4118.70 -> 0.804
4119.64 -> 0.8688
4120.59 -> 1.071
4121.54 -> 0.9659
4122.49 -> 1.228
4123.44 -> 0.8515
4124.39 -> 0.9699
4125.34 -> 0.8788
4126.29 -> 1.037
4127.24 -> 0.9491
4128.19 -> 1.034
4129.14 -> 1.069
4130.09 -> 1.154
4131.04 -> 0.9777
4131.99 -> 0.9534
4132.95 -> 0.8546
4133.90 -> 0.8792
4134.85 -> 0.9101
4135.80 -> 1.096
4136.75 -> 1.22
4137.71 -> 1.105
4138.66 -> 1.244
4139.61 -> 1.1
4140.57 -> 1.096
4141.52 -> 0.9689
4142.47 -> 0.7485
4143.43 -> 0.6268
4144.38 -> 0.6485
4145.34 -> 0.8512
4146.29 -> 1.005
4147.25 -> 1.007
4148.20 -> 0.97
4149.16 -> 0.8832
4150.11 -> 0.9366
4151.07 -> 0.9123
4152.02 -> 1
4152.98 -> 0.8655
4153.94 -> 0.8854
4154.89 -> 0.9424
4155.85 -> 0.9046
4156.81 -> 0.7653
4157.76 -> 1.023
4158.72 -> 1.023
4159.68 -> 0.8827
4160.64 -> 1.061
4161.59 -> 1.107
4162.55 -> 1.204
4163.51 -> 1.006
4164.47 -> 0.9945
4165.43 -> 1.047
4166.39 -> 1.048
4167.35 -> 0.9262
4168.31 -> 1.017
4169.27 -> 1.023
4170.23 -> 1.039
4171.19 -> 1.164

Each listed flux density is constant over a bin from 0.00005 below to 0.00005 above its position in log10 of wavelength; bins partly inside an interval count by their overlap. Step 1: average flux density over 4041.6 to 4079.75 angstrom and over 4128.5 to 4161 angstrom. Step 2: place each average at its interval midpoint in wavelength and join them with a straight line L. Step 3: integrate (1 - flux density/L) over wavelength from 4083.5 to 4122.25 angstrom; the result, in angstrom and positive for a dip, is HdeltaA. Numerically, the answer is -2.73 angstrom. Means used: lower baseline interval 0.949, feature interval 1.02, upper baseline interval 0.958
